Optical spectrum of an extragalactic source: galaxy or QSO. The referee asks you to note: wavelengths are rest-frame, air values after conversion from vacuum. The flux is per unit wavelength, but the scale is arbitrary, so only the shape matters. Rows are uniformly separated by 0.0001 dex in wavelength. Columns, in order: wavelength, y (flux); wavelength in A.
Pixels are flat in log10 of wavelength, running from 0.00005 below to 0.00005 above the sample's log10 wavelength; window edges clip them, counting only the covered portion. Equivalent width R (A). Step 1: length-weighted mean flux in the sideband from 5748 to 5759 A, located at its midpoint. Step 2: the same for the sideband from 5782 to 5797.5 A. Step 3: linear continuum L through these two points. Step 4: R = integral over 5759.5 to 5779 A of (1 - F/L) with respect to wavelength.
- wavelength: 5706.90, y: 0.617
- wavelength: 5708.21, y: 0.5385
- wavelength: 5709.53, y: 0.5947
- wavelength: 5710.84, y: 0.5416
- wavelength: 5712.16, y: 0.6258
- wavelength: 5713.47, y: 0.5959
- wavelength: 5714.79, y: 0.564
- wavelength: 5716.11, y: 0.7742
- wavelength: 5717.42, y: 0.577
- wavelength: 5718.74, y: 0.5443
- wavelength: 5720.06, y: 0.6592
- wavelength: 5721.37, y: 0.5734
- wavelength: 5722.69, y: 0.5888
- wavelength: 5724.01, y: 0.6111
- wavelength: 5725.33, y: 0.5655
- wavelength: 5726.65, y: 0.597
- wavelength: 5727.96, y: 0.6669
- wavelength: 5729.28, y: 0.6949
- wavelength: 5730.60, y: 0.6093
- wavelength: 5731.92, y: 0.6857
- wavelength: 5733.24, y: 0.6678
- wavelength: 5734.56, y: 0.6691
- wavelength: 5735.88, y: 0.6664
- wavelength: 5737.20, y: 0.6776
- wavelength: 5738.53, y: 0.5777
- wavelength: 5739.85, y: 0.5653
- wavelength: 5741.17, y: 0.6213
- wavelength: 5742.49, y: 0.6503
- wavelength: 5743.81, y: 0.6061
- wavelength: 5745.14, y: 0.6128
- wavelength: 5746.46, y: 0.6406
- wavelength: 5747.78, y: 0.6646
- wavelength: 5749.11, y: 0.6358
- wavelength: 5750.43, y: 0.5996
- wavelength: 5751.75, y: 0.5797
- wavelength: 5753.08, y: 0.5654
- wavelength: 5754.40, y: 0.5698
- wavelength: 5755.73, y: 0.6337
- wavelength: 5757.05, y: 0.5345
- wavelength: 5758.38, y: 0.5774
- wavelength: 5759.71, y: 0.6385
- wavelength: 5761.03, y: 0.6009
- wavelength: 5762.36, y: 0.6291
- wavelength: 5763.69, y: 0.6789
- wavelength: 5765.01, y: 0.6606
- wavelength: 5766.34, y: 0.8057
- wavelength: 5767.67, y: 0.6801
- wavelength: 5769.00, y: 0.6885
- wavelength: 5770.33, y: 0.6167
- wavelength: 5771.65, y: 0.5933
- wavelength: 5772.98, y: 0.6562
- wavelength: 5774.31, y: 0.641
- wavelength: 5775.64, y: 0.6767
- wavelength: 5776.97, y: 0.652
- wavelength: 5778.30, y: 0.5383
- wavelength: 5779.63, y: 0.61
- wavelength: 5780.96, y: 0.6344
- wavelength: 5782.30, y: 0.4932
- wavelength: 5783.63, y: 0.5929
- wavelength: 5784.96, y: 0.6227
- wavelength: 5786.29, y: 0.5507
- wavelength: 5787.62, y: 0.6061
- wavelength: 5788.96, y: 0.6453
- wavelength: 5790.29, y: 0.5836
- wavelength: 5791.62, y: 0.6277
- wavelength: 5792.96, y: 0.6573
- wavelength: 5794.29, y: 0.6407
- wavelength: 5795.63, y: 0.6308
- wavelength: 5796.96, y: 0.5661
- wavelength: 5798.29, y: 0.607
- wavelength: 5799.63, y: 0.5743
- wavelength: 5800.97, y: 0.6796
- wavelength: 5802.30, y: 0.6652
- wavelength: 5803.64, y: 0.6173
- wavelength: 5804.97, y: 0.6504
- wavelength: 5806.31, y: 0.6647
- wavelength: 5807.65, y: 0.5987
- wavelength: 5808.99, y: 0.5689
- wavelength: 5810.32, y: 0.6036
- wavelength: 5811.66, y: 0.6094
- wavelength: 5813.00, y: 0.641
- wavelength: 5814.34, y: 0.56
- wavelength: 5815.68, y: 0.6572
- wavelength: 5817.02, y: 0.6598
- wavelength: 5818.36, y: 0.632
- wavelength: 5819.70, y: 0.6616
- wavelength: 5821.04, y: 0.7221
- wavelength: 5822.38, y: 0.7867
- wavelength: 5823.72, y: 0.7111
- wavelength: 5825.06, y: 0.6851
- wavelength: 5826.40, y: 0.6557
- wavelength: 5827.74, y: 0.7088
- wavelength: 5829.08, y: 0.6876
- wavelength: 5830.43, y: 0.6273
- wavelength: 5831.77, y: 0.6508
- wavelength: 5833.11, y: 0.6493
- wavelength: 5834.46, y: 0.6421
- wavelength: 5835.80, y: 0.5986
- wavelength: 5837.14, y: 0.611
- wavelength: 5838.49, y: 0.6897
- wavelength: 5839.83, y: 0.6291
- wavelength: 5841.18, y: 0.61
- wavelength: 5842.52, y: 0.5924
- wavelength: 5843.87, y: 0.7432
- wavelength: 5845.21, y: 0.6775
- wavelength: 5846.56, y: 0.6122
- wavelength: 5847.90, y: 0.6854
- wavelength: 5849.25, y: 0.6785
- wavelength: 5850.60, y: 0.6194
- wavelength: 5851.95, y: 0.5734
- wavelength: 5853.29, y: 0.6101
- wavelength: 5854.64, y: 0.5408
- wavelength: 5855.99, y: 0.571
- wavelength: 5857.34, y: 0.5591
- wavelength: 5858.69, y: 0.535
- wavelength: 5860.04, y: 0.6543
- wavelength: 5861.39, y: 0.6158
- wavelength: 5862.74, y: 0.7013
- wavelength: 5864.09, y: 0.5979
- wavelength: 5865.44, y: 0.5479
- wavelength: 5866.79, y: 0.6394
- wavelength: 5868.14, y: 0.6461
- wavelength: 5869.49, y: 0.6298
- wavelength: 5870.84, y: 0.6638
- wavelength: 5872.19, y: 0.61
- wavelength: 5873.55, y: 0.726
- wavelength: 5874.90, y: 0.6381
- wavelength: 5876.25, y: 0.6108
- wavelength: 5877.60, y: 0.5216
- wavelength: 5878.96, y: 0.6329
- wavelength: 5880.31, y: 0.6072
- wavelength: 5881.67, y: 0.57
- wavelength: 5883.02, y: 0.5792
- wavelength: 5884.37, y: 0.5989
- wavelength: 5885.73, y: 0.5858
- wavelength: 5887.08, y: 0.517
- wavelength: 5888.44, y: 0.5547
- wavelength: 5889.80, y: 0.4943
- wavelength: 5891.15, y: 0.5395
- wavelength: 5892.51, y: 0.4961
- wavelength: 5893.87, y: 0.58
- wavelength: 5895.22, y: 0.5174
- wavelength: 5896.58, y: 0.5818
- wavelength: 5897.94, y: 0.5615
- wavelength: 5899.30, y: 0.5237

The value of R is -1.8 A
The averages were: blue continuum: 0.59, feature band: 0.651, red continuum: 0.604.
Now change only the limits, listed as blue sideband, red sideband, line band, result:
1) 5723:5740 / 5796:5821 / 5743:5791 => 0.9 A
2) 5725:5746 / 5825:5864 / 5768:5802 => 0.9 A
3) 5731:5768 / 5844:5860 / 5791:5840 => -2.0 A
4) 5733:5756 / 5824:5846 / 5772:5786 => 0.5 A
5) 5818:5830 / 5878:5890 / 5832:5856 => 0.8 A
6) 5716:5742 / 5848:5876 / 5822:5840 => -1.3 A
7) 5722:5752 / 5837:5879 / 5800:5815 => 0.1 A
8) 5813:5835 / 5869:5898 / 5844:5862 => 0.4 A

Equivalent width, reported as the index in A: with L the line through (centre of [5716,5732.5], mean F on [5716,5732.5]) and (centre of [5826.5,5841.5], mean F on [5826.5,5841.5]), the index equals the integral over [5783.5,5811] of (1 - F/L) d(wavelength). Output 0.9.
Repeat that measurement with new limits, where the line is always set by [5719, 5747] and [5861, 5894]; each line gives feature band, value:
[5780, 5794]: 0.3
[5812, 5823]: -1.0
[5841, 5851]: -0.9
